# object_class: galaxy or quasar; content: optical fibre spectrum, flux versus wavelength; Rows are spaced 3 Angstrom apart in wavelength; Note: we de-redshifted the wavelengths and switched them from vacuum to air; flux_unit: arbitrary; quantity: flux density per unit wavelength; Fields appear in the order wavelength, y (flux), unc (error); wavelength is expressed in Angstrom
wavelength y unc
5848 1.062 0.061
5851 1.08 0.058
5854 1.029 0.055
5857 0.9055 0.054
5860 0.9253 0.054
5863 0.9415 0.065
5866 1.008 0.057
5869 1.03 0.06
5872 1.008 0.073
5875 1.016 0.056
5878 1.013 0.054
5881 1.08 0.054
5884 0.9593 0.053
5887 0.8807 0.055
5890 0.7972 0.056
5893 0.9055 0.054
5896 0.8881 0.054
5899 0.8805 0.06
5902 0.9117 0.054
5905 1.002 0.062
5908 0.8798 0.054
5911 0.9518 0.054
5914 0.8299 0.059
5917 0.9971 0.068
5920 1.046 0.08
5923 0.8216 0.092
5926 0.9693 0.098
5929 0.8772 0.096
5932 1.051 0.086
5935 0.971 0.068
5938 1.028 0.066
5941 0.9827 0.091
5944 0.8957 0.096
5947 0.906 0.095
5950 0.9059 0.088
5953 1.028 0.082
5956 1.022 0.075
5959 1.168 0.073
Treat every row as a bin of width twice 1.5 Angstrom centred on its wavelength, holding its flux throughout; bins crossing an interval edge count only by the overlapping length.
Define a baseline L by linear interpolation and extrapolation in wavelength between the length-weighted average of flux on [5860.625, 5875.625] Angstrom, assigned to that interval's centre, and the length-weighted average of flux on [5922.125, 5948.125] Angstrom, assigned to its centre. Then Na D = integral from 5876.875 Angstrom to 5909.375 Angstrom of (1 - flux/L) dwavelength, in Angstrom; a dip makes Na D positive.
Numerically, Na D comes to 1.7 Angstrom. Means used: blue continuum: 0.995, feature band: 0.926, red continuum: 0.948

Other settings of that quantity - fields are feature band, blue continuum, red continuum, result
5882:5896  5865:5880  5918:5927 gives 1.4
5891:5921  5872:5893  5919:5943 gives 1.1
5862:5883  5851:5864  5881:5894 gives -1.8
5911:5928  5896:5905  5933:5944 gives 0.3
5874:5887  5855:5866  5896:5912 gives -1.0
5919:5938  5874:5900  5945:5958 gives 0.0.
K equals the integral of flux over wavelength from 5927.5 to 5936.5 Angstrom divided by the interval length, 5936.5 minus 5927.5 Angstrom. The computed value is 0.966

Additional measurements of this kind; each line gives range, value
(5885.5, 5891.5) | 0.839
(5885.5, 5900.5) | 0.87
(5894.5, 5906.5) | 0.921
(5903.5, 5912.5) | 0.945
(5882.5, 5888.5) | 0.92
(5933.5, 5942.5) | 0.994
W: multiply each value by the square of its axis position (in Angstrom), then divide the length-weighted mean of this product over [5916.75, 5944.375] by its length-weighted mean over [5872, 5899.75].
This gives 1.0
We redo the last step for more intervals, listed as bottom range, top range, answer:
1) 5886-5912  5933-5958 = 1.10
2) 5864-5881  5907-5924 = 0.92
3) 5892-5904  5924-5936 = 1.08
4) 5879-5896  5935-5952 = 1.05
